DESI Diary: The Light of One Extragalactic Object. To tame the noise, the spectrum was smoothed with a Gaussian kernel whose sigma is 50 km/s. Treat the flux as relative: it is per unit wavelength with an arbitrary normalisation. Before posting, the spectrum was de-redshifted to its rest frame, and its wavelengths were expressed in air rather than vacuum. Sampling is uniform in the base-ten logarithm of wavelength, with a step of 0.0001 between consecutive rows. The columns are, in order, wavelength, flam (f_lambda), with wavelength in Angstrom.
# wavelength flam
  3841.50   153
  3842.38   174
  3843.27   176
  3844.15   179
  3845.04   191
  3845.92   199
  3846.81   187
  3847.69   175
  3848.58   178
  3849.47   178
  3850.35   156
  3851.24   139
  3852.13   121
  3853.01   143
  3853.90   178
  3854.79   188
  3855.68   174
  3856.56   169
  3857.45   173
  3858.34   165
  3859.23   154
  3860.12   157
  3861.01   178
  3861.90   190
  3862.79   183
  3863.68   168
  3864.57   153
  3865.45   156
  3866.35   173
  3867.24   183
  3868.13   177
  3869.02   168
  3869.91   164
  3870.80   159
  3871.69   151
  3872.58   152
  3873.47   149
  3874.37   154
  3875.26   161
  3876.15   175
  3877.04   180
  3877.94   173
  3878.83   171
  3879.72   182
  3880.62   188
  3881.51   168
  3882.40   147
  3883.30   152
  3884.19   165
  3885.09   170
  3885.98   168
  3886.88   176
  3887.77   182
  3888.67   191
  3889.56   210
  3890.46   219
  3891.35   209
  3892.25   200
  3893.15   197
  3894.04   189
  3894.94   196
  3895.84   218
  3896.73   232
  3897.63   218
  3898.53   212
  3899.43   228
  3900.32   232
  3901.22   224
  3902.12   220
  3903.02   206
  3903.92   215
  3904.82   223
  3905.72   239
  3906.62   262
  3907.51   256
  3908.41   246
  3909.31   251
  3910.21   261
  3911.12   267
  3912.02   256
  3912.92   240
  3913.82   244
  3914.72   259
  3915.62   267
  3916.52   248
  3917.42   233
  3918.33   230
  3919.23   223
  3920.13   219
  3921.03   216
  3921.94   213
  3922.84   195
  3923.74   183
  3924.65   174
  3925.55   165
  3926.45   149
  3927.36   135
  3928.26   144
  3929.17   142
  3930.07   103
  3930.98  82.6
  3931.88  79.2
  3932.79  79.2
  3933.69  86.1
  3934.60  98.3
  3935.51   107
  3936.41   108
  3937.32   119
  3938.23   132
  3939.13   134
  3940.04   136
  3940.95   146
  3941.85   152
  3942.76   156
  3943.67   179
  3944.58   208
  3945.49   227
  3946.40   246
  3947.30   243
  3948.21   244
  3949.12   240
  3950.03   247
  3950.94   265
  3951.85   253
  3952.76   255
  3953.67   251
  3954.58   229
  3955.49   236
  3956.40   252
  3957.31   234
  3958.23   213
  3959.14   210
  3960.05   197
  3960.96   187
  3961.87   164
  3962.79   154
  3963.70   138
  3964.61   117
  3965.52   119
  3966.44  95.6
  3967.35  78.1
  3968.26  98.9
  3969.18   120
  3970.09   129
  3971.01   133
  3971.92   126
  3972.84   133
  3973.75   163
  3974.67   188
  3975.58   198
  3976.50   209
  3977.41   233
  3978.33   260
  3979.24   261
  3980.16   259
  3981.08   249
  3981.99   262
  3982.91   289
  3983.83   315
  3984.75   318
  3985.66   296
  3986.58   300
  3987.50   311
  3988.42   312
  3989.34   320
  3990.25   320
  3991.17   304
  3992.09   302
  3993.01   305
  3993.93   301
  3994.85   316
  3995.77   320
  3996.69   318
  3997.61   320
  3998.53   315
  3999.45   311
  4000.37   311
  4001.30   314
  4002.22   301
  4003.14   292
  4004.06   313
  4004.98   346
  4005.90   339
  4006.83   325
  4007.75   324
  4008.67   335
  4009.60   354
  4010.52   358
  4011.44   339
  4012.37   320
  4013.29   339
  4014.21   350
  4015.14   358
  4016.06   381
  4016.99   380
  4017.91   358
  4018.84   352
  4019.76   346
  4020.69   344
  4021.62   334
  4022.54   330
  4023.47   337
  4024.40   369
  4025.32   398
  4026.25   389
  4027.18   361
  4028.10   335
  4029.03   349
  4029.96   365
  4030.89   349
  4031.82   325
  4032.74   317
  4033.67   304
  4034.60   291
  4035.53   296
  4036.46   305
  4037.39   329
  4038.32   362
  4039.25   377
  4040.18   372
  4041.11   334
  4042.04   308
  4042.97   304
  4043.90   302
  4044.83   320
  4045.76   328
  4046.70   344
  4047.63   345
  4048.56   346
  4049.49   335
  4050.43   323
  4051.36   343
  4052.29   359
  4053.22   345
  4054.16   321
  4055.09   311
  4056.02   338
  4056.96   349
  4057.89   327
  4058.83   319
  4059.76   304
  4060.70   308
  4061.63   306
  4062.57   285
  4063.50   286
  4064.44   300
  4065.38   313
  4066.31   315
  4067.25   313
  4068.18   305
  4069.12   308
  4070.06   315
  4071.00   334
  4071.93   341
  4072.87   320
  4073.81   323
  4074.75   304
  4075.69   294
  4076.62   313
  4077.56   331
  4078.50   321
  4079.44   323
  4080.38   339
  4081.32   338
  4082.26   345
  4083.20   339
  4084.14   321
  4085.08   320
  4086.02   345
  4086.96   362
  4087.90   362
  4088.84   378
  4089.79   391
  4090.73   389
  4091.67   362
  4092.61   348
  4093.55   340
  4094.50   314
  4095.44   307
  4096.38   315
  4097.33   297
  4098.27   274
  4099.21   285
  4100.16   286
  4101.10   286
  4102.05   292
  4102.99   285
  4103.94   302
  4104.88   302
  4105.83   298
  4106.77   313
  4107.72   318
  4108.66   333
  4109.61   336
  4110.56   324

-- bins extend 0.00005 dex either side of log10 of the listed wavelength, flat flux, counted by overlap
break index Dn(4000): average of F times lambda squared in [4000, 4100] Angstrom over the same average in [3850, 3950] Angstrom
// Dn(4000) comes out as 1.94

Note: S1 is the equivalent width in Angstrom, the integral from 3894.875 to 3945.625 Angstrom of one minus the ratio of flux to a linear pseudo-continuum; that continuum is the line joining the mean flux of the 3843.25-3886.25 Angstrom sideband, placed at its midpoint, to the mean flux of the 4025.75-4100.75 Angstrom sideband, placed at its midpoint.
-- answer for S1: 4.7 Angstrom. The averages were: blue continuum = 168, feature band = 190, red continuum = 328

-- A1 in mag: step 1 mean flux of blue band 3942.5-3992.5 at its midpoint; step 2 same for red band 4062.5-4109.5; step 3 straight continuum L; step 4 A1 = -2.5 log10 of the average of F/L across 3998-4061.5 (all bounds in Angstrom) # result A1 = -0.23 mag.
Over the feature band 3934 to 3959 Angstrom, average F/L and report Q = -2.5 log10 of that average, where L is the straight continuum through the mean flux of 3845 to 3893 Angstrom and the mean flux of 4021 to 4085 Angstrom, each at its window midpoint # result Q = 0.21 mag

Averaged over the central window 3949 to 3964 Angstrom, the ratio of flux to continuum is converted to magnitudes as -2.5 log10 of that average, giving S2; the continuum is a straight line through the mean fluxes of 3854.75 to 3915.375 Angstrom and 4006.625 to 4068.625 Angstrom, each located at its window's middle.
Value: 0.18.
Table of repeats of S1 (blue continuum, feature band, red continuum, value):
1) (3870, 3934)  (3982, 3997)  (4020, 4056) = -1.2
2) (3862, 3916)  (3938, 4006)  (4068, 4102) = 5.9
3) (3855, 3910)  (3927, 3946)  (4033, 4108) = 8.1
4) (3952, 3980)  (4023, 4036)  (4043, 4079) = -3.2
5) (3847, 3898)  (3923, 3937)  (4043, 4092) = 6.1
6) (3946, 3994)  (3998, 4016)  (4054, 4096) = -4.8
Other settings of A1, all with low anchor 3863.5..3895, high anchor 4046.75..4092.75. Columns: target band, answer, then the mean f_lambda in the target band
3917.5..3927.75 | 0.09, 193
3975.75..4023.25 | -0.15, 315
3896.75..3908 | -0.18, 228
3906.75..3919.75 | -0.23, 249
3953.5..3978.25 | 0.39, 171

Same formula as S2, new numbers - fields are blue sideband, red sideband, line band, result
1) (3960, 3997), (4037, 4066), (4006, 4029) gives -0.25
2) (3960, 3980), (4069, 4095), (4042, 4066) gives -0.11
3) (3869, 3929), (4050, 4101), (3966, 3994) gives 0.13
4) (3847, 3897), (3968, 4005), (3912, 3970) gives 0.25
